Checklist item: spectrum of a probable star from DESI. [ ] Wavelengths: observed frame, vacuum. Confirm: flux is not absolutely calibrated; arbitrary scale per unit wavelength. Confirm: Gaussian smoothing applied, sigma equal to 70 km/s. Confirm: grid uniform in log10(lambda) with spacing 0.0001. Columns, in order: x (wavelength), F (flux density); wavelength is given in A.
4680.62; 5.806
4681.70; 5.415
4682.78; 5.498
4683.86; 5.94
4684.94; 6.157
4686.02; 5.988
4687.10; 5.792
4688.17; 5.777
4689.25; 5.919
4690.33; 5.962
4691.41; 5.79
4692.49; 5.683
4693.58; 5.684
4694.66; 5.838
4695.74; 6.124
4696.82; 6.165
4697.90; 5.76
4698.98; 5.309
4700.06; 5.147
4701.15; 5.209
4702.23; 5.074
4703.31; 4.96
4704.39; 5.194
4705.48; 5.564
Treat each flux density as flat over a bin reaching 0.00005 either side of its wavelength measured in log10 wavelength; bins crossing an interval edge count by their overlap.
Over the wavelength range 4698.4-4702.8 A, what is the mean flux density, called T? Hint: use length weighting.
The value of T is 5.19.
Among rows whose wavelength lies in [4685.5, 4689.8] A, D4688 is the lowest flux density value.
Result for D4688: 5.777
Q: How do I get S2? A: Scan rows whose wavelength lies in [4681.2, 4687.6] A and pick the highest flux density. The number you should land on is 6.157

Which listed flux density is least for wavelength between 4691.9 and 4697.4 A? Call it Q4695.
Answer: 5.683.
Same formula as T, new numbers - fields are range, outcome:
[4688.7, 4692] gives 5.89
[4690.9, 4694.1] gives 5.7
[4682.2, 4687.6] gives 5.86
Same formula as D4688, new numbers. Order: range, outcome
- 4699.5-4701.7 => 5.147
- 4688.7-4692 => 5.79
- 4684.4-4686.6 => 5.988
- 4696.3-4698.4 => 5.76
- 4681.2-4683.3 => 5.415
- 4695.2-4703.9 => 4.96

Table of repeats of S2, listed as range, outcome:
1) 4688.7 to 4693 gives 5.962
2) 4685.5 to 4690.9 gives 5.988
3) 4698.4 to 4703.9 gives 5.309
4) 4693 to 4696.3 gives 6.124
